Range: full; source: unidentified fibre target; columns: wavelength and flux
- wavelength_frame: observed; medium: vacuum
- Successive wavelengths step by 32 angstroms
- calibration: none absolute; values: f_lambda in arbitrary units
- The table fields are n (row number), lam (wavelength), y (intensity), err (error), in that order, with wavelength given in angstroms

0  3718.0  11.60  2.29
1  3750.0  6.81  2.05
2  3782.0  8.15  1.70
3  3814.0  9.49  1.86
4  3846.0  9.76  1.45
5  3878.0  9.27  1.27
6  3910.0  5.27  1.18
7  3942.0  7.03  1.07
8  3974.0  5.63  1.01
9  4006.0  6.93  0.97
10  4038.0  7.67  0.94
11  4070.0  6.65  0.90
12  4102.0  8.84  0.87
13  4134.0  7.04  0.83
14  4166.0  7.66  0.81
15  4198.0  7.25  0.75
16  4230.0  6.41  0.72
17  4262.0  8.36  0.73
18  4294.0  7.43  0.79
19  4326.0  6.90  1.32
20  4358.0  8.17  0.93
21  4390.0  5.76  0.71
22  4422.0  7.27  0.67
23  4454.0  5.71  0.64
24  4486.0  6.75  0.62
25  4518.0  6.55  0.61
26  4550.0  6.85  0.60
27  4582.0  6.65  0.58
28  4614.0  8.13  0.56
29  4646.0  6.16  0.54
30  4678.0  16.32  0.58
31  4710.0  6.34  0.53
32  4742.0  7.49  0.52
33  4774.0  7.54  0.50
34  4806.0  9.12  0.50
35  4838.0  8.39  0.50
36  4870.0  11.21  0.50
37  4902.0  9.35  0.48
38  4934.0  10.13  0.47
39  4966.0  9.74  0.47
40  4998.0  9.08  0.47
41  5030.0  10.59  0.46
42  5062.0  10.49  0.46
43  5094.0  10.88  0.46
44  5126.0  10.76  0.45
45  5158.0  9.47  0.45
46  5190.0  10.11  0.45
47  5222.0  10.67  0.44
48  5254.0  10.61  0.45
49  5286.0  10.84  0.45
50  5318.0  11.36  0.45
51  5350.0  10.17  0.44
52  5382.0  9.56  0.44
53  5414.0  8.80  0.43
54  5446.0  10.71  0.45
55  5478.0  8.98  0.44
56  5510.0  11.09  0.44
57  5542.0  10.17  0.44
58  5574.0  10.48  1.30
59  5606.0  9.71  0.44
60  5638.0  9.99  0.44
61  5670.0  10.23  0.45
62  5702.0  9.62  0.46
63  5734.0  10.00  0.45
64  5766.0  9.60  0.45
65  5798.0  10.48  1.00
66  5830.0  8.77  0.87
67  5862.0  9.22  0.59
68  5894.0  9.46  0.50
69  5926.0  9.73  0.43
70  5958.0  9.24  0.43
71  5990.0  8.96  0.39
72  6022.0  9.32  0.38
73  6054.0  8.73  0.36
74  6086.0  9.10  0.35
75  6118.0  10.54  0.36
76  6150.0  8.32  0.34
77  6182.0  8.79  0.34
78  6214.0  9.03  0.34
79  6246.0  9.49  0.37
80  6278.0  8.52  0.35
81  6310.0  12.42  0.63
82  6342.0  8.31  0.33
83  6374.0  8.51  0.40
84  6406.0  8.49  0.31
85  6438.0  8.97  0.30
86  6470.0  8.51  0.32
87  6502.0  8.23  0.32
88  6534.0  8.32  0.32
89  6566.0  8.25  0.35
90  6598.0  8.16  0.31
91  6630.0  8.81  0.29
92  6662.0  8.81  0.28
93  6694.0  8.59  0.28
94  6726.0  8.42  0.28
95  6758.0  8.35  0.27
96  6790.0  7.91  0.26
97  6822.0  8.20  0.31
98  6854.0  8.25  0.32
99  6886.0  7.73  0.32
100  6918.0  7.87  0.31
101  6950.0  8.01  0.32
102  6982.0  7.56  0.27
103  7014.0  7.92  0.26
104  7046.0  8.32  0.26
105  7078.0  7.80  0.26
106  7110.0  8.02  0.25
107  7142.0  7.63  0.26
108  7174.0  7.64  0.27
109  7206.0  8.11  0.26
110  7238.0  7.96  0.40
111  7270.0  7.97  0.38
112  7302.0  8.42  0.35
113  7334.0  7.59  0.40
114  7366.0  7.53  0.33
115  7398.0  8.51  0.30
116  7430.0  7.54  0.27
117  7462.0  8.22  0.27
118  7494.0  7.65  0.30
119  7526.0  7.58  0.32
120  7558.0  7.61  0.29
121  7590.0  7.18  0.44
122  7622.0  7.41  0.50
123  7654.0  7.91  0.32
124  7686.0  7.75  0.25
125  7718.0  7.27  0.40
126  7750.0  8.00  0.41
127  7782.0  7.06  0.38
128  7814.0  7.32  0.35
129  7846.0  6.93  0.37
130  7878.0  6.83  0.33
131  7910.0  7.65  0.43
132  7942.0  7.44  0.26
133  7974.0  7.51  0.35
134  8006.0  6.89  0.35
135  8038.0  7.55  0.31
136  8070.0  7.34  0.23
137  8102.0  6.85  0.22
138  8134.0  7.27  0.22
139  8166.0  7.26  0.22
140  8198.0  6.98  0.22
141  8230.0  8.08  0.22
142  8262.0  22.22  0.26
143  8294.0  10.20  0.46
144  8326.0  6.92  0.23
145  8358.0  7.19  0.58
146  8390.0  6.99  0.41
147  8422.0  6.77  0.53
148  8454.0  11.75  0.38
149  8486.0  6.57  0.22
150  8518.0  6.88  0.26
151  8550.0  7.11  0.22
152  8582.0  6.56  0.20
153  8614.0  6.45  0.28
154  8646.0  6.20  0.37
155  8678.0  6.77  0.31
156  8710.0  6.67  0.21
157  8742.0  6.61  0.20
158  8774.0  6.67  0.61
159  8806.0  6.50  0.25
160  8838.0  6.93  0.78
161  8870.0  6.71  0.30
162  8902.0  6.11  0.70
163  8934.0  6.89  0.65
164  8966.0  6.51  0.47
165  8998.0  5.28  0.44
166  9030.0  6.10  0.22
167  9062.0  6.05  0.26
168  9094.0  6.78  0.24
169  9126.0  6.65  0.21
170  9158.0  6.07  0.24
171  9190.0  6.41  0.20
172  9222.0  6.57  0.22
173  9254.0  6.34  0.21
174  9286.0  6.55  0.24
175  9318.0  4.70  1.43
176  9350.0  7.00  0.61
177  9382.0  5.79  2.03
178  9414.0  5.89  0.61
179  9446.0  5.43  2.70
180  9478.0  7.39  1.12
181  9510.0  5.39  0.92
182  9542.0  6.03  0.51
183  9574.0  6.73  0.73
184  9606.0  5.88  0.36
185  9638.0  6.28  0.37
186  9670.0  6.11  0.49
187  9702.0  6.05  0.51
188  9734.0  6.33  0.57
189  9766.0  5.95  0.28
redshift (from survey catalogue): 0.257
